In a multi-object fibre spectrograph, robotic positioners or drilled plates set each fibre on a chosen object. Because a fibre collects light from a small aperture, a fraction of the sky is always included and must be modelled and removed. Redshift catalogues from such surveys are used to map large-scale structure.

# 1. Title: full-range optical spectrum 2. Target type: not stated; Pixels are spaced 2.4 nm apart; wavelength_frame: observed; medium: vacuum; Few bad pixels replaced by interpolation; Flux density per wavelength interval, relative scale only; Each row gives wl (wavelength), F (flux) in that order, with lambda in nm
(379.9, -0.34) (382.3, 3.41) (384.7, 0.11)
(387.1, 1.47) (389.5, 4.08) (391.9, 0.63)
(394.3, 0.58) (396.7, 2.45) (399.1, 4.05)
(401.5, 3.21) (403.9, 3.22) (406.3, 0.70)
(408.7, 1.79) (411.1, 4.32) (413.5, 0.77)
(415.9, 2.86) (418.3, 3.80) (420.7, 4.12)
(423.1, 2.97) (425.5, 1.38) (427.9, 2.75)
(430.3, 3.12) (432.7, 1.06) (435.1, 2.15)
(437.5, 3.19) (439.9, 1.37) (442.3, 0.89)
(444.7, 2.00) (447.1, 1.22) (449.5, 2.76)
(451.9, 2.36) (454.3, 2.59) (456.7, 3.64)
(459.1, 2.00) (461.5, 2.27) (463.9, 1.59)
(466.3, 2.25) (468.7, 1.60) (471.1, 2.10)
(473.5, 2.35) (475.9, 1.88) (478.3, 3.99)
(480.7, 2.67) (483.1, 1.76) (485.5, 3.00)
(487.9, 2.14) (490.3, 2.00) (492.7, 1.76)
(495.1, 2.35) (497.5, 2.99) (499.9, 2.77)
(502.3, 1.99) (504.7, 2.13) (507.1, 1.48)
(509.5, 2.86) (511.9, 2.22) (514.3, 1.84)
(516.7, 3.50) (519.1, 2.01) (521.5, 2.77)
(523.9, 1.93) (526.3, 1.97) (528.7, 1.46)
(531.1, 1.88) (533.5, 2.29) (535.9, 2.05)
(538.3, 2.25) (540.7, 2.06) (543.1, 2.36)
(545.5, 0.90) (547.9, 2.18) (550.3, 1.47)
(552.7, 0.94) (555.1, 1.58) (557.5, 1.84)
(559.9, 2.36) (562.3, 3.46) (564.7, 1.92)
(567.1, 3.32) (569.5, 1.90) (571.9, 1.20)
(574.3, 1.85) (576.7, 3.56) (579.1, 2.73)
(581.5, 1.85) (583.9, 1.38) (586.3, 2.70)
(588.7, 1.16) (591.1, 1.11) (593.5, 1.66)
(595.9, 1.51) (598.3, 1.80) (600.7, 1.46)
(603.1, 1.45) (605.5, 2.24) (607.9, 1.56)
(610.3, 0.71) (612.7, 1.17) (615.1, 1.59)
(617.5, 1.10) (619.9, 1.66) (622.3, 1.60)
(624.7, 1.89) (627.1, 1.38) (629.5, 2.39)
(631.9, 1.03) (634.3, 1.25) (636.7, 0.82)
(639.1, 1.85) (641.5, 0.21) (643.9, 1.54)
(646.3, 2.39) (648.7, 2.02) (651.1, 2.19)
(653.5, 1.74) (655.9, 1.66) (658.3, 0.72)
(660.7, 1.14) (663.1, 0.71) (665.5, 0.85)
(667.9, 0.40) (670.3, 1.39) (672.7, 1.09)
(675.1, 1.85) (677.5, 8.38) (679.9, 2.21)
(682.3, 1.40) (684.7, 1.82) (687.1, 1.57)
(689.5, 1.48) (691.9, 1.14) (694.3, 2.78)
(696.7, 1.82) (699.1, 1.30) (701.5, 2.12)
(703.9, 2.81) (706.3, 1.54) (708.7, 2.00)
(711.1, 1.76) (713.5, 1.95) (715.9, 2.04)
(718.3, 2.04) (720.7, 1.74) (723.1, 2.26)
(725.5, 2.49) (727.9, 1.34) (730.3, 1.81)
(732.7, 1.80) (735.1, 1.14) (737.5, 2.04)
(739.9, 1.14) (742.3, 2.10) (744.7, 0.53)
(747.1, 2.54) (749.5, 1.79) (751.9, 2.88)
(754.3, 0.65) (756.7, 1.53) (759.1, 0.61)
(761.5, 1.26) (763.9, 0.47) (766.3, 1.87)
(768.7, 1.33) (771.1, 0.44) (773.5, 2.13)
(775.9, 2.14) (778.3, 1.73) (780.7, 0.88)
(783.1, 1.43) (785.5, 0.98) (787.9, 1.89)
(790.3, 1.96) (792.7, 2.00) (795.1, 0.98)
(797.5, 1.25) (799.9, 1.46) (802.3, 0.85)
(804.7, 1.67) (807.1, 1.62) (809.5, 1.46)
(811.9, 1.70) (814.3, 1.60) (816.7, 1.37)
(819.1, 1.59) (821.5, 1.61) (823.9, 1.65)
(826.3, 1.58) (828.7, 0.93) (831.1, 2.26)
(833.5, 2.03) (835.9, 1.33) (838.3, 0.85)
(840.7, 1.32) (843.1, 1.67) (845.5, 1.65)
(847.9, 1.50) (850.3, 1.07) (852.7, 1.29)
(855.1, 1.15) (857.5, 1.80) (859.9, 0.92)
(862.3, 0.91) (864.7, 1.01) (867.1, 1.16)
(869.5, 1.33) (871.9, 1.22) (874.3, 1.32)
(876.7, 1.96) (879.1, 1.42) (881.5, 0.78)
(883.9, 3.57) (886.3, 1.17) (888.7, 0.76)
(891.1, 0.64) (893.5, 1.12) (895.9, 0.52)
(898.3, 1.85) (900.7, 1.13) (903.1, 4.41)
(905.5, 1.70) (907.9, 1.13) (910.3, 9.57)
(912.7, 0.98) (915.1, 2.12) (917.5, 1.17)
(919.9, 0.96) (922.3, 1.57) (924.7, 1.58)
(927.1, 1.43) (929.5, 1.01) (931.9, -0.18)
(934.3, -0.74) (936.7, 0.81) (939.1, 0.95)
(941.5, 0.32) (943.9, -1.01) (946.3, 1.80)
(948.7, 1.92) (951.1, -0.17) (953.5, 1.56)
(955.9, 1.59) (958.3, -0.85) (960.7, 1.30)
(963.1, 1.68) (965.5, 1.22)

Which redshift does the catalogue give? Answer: 0.82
